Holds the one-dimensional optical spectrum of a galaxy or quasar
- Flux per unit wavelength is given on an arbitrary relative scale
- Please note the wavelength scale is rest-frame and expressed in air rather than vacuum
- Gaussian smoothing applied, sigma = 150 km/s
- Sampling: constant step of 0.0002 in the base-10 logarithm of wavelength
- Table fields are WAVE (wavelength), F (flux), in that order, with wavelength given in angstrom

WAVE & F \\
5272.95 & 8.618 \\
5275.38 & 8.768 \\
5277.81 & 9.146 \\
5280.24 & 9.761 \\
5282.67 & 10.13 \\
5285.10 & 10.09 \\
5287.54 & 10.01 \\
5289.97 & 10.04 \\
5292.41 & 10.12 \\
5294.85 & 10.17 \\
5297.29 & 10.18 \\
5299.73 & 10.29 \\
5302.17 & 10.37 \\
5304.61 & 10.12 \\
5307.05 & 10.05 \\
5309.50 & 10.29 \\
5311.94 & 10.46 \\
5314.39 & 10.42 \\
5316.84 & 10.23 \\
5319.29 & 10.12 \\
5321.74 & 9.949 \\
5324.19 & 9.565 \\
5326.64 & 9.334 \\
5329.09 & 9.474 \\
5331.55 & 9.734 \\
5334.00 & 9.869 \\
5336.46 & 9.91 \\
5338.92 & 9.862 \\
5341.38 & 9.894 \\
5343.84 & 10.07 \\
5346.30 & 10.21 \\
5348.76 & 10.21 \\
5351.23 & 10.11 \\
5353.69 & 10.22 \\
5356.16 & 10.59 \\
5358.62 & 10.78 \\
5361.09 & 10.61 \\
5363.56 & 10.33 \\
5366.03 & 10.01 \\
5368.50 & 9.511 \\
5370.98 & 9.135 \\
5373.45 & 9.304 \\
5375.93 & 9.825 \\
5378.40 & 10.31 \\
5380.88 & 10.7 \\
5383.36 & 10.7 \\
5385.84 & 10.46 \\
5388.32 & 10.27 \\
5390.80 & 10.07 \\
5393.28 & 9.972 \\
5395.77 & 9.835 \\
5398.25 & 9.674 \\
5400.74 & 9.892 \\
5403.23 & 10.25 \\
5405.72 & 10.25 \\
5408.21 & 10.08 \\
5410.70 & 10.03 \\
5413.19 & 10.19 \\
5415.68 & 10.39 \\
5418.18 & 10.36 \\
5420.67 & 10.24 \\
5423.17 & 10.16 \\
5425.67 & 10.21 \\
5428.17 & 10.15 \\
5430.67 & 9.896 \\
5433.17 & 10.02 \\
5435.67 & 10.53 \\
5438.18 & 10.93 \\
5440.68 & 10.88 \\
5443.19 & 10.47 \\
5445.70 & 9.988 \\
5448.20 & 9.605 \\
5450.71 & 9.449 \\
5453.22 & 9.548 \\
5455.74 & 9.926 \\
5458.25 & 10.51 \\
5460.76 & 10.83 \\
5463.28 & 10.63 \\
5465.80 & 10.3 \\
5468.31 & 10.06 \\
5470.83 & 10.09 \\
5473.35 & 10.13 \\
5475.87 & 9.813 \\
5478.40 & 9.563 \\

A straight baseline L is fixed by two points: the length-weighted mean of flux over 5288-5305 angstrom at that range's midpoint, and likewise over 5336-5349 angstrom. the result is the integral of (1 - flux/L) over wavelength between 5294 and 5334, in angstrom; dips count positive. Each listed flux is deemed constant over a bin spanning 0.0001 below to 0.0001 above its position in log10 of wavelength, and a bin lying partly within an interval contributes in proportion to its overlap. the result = 0.3 angstrom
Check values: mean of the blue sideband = 10.2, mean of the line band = 10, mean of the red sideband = 10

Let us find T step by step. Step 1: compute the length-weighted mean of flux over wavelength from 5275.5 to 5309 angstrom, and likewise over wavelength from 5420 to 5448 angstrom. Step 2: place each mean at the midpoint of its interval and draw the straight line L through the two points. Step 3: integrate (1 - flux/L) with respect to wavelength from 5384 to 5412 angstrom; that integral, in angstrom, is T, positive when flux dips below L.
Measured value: 0.36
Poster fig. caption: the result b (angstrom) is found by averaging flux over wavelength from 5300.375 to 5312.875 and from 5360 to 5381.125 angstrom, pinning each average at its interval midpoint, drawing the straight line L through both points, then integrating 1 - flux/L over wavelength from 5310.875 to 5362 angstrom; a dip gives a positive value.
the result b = 0.2 angstrom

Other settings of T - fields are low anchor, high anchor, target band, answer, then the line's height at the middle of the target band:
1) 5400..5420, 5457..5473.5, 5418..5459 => 0.5 angstrom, 10.3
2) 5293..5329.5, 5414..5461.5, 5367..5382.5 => 0.5 angstrom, 10.1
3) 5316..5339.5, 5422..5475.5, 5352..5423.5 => -1.0 angstrom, 10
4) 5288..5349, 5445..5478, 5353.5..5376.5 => 0.0 angstrom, 10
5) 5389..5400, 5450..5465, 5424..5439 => -0.3 angstrom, 10.1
